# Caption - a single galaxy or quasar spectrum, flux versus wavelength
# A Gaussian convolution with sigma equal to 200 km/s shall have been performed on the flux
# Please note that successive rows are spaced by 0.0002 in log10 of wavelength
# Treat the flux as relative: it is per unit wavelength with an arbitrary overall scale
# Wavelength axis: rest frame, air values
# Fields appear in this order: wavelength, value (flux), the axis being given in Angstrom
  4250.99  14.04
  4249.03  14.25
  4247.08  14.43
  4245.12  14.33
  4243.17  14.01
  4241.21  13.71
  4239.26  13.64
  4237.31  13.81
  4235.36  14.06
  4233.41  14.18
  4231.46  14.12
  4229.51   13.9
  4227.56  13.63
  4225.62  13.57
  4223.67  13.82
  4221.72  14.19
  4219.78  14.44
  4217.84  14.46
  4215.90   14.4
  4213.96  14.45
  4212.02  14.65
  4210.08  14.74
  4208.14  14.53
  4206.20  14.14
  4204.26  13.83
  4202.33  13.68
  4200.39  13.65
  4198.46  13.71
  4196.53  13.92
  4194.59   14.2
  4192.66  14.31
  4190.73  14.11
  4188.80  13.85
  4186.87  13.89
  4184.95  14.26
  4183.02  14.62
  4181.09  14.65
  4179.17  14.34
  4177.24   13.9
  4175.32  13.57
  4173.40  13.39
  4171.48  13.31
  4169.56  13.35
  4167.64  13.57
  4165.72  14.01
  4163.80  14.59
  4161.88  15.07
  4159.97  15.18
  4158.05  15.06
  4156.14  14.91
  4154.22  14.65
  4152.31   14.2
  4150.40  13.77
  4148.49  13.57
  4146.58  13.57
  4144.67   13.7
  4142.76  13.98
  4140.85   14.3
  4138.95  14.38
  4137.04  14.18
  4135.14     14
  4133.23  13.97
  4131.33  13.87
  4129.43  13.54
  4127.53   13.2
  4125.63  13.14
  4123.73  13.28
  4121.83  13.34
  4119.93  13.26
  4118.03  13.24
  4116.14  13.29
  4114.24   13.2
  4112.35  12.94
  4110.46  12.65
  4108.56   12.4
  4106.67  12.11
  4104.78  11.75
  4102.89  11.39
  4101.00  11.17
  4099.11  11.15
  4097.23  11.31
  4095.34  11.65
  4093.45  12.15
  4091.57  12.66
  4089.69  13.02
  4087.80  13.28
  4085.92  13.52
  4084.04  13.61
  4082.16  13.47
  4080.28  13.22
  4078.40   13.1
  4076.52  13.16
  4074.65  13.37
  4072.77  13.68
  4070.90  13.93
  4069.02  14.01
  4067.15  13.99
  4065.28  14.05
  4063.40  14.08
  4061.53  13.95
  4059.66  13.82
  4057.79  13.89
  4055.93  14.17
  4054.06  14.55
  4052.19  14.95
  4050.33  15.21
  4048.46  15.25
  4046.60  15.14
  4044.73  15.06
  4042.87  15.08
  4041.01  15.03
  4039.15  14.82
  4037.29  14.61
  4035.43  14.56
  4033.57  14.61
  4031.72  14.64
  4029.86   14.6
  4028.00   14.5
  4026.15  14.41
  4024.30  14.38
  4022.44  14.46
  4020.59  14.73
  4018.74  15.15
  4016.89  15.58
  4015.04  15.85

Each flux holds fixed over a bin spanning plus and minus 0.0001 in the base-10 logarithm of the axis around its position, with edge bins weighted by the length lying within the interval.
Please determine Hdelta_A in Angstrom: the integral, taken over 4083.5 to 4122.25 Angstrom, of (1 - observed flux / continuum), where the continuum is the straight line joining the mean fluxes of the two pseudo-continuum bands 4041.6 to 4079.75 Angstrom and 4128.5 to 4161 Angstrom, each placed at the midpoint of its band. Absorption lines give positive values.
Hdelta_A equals 4.6 Angstrom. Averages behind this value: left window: 14.2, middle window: 12.5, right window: 14.2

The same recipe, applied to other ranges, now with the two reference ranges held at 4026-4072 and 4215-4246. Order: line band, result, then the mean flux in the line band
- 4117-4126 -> 0.7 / 13.3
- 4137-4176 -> 0.3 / 14.1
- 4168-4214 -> 0.3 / 14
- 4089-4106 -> 3.1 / 11.8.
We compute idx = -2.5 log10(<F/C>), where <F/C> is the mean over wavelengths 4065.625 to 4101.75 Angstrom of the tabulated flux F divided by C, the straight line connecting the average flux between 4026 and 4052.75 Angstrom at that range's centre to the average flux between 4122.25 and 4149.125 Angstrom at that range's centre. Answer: 0.11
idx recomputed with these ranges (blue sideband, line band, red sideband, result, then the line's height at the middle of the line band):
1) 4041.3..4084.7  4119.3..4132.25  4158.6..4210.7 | 0.06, 14.1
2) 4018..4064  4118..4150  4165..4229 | 0.05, 14.3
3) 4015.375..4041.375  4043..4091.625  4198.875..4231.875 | 0.05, 14.6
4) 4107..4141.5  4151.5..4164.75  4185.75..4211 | -0.08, 13.7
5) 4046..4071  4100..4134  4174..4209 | 0.11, 14.2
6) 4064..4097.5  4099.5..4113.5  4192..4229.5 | 0.12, 13.4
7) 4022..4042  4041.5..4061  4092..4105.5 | -0.07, 13.7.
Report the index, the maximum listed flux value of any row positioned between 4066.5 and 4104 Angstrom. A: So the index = 14.01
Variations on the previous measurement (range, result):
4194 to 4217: 14.74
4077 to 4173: 15.18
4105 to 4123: 13.34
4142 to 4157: 14.91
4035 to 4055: 15.25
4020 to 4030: 14.73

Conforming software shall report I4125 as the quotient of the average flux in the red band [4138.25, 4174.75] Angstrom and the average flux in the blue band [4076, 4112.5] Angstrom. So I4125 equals 1.1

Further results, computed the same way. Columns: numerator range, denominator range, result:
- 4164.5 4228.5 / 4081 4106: 1.14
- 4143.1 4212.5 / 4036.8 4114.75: 1.05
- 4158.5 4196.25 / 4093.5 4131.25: 1.13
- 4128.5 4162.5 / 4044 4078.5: 1.00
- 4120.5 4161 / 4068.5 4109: 1.10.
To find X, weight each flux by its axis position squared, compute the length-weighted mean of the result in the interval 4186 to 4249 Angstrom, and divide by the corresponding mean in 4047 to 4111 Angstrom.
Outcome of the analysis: 1.1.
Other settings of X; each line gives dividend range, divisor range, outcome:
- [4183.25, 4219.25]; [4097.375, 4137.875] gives 1.15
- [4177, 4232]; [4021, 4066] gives 1.05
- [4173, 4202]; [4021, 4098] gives 1.07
